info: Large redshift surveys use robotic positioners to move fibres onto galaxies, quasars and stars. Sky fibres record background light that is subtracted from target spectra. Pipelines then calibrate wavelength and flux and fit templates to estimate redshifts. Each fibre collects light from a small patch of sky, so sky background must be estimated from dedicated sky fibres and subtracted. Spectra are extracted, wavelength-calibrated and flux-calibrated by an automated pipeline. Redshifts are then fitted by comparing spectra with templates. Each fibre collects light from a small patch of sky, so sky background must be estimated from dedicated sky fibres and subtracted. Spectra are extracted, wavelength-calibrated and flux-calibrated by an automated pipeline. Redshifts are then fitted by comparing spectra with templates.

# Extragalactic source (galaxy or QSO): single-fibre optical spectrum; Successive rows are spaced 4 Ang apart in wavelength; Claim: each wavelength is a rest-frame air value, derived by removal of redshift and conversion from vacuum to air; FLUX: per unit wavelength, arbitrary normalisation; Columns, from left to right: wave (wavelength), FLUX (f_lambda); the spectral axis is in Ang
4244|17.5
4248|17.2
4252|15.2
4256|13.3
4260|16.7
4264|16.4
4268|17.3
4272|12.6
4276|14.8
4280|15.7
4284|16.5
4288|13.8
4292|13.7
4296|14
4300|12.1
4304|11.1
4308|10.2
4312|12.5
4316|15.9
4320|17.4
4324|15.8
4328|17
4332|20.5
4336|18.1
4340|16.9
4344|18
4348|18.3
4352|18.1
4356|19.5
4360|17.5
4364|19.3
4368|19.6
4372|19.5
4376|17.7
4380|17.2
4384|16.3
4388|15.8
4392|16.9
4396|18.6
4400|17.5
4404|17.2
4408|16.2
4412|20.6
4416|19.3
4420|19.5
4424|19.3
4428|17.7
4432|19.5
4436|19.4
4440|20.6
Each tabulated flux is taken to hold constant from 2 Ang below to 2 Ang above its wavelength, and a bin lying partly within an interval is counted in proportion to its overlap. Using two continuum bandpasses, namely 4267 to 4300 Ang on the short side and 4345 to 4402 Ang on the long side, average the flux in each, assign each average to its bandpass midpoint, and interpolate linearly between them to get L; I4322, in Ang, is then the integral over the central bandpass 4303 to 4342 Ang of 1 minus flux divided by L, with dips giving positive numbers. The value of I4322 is 1.09 Ang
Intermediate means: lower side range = 14.6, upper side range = 18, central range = 15.7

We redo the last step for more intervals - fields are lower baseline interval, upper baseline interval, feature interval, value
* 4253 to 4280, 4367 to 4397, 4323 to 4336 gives -1.1 Ang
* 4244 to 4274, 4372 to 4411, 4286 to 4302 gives 2.7 Ang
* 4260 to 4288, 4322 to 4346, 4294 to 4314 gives 5.6 Ang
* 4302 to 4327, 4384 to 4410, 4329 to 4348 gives -4.5 Ang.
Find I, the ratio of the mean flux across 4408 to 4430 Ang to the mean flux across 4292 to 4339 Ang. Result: 1.3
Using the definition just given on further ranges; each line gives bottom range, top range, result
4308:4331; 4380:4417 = 1.13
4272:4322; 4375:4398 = 1.23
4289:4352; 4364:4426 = 1.17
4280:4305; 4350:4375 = 1.37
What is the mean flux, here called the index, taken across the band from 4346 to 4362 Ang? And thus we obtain 18.4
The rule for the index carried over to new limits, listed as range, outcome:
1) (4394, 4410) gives 17.4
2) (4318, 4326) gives 16.6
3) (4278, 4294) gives 14.9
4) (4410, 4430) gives 19.3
